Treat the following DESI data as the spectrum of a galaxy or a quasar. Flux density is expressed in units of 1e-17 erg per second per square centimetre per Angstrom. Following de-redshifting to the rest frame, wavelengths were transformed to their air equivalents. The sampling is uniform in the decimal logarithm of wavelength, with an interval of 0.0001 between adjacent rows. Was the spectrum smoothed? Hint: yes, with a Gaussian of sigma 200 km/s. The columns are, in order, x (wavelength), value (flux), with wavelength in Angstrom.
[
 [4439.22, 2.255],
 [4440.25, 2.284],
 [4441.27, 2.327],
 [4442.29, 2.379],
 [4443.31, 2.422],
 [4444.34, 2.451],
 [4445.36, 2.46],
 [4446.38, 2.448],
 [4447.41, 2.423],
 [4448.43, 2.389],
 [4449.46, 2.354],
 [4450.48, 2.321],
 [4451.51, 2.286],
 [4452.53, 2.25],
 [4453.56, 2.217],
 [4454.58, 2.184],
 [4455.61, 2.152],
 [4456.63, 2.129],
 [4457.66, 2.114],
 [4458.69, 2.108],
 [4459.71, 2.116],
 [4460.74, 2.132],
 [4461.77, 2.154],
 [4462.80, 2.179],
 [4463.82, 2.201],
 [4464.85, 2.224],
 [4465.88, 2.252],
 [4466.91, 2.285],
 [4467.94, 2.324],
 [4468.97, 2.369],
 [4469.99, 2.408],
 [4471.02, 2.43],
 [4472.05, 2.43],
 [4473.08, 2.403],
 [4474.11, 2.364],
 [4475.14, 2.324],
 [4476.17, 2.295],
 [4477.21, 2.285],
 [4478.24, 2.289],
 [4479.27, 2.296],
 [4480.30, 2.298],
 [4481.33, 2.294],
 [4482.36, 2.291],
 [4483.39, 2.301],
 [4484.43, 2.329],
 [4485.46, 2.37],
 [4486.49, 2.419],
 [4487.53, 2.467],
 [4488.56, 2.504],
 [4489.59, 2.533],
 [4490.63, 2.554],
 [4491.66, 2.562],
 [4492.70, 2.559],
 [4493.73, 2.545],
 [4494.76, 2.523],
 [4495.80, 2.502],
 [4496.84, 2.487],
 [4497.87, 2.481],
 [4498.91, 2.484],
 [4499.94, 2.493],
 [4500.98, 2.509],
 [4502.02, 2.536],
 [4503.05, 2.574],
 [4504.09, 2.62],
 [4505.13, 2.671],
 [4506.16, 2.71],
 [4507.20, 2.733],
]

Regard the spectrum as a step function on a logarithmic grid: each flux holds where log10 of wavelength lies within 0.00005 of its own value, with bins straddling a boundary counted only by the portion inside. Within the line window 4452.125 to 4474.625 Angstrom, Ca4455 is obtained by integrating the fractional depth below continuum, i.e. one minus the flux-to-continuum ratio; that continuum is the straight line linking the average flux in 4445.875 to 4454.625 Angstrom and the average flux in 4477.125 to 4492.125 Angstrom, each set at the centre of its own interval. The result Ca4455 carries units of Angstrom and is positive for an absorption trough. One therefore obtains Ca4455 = 0.99 Angstrom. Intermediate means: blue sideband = 2.33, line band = 2.25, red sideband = 2.39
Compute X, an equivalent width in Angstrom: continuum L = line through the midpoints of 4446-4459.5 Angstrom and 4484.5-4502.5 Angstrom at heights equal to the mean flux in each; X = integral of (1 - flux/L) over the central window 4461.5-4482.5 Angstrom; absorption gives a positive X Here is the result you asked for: 0.55 Angstrom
